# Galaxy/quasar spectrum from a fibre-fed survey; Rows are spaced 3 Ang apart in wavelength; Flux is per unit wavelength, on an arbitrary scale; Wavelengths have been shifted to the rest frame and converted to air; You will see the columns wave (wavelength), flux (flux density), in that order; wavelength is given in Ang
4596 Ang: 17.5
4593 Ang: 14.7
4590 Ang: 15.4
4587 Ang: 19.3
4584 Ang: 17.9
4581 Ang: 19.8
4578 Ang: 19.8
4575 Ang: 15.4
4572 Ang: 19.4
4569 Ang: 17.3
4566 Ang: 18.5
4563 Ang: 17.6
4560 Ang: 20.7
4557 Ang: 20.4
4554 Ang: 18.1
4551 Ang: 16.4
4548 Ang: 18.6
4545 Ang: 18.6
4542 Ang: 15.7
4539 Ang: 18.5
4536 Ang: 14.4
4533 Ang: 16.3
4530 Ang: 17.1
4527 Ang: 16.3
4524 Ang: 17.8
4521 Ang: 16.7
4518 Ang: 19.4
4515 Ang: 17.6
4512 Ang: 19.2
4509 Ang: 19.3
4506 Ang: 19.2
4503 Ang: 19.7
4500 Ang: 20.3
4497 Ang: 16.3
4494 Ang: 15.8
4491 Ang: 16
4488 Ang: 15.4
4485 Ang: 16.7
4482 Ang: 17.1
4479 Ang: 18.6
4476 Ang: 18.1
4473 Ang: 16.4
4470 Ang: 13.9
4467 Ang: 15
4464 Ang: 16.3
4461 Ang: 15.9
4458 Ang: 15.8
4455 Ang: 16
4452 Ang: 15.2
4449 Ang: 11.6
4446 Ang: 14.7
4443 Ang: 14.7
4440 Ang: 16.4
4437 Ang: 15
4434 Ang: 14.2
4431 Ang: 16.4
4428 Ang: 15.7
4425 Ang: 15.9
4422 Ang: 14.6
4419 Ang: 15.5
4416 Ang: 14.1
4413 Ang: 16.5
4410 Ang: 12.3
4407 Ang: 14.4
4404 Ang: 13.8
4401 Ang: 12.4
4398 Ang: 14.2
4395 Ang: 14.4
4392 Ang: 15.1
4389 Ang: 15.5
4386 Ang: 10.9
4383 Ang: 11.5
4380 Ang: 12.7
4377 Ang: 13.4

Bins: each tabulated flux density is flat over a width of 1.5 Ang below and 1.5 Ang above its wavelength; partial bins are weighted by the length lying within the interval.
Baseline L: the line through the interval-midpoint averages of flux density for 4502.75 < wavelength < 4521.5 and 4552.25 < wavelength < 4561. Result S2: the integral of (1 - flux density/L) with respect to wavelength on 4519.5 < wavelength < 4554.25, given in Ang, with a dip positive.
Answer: 4.02 Ang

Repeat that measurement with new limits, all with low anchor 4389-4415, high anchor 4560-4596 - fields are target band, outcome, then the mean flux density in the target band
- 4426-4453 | 0.2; 14.9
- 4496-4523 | -3.7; 18.7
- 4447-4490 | -0.7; 15.8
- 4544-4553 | -0.3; 17.8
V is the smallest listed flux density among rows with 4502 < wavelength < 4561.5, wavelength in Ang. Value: 14.4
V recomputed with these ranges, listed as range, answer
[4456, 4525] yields 13.9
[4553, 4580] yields 15.4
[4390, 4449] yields 11.6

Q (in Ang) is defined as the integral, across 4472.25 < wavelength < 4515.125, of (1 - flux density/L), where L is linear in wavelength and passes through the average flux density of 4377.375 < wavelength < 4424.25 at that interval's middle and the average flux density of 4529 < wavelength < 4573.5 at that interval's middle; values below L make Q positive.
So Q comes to -3.7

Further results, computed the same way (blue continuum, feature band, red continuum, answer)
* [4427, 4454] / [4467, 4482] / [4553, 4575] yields -0.6 Ang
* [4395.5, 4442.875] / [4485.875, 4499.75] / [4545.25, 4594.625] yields 0.1 Ang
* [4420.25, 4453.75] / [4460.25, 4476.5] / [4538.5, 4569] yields 0.0 Ang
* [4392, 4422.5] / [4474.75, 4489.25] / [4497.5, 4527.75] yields 0.1 Ang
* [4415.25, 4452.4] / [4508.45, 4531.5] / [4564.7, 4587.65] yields -1.2 Ang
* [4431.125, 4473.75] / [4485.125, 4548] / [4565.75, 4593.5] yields -3.9 Ang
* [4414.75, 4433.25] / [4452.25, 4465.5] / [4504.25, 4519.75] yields 0.7 Ang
